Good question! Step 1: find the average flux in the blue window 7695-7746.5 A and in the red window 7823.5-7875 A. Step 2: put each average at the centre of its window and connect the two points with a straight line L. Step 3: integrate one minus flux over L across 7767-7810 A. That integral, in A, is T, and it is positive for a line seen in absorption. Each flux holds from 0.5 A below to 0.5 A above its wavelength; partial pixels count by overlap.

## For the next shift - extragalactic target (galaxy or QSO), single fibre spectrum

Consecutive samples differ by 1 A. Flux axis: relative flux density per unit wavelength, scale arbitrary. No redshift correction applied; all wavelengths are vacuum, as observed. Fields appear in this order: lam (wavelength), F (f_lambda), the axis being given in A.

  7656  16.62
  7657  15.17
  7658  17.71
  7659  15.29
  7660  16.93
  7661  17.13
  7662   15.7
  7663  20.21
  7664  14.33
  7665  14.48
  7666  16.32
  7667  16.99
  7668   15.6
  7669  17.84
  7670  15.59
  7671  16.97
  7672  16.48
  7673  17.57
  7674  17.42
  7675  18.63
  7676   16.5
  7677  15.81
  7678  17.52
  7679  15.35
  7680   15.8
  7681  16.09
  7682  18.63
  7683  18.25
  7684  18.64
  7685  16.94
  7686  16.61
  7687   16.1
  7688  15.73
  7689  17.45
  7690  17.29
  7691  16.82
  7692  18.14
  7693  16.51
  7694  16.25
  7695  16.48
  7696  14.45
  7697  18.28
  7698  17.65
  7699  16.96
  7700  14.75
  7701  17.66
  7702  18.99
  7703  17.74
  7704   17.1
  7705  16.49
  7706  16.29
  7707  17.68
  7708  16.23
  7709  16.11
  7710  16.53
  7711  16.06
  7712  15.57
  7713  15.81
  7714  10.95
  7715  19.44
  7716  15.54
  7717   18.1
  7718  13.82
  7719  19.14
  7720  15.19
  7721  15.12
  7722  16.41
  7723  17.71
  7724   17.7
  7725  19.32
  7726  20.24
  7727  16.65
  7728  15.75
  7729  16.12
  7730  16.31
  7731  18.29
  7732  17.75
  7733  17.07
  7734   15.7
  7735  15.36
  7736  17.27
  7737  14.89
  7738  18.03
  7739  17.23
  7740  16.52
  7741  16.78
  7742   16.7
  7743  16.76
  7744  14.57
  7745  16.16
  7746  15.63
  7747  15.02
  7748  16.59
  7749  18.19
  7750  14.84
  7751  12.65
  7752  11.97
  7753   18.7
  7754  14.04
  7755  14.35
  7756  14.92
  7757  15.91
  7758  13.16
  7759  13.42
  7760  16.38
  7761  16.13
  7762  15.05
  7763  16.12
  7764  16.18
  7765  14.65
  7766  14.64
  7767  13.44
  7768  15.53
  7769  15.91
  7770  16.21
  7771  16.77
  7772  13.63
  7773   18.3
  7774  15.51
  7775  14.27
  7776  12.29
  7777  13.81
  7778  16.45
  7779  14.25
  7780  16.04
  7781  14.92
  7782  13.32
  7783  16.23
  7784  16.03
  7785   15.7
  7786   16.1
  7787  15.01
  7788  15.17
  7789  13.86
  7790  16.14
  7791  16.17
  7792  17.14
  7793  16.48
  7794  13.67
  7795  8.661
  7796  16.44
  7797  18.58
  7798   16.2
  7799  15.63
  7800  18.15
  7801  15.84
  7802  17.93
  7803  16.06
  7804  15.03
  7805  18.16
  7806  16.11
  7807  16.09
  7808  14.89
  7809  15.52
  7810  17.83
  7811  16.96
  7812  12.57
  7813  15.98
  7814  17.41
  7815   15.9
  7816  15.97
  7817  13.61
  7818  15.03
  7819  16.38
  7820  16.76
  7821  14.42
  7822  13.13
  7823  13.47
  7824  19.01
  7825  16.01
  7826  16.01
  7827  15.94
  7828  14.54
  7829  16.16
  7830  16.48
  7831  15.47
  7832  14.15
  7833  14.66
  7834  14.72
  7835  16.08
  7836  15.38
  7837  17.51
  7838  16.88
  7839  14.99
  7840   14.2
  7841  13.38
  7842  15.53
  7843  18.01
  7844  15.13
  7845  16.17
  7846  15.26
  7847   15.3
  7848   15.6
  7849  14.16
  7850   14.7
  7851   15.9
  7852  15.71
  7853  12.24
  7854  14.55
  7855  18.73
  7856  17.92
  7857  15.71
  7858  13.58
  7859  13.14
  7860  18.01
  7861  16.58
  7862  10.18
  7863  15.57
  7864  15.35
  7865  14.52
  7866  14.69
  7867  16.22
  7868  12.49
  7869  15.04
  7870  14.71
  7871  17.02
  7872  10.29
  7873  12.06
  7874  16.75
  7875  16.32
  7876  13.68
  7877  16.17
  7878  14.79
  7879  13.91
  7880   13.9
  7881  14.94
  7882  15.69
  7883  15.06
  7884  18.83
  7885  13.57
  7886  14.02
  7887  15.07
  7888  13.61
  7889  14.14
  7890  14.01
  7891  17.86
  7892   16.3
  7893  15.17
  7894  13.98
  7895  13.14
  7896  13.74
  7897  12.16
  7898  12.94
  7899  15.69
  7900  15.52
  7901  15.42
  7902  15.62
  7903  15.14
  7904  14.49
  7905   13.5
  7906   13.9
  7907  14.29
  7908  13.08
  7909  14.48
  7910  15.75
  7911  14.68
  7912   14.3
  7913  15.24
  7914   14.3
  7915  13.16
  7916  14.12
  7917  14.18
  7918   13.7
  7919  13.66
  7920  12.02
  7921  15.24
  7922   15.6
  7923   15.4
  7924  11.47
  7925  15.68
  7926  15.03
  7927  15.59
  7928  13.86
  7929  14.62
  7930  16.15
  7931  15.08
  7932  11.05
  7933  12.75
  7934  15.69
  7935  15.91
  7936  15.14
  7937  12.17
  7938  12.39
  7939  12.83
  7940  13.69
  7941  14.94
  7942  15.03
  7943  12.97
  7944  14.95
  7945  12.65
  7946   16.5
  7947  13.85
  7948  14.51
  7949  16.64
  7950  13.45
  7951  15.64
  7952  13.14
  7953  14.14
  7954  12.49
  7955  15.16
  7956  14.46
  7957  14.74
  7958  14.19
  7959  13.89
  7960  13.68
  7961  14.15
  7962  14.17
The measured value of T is 0.9 A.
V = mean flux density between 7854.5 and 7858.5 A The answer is 16.5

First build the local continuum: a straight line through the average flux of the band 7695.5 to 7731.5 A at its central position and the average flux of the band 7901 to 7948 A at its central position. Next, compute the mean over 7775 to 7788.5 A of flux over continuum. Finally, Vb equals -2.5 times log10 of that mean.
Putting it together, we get 0.07 mag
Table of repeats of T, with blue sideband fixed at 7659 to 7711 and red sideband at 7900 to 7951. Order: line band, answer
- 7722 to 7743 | -0.94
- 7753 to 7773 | 0.94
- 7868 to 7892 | -0.03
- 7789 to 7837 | -0.71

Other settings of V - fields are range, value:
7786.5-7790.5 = 15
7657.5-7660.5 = 16.6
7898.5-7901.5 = 15.5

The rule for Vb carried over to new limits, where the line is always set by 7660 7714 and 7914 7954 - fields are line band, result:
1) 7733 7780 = 0.037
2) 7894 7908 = 0.024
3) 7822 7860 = -0.023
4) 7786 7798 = 0.025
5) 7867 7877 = 0.028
